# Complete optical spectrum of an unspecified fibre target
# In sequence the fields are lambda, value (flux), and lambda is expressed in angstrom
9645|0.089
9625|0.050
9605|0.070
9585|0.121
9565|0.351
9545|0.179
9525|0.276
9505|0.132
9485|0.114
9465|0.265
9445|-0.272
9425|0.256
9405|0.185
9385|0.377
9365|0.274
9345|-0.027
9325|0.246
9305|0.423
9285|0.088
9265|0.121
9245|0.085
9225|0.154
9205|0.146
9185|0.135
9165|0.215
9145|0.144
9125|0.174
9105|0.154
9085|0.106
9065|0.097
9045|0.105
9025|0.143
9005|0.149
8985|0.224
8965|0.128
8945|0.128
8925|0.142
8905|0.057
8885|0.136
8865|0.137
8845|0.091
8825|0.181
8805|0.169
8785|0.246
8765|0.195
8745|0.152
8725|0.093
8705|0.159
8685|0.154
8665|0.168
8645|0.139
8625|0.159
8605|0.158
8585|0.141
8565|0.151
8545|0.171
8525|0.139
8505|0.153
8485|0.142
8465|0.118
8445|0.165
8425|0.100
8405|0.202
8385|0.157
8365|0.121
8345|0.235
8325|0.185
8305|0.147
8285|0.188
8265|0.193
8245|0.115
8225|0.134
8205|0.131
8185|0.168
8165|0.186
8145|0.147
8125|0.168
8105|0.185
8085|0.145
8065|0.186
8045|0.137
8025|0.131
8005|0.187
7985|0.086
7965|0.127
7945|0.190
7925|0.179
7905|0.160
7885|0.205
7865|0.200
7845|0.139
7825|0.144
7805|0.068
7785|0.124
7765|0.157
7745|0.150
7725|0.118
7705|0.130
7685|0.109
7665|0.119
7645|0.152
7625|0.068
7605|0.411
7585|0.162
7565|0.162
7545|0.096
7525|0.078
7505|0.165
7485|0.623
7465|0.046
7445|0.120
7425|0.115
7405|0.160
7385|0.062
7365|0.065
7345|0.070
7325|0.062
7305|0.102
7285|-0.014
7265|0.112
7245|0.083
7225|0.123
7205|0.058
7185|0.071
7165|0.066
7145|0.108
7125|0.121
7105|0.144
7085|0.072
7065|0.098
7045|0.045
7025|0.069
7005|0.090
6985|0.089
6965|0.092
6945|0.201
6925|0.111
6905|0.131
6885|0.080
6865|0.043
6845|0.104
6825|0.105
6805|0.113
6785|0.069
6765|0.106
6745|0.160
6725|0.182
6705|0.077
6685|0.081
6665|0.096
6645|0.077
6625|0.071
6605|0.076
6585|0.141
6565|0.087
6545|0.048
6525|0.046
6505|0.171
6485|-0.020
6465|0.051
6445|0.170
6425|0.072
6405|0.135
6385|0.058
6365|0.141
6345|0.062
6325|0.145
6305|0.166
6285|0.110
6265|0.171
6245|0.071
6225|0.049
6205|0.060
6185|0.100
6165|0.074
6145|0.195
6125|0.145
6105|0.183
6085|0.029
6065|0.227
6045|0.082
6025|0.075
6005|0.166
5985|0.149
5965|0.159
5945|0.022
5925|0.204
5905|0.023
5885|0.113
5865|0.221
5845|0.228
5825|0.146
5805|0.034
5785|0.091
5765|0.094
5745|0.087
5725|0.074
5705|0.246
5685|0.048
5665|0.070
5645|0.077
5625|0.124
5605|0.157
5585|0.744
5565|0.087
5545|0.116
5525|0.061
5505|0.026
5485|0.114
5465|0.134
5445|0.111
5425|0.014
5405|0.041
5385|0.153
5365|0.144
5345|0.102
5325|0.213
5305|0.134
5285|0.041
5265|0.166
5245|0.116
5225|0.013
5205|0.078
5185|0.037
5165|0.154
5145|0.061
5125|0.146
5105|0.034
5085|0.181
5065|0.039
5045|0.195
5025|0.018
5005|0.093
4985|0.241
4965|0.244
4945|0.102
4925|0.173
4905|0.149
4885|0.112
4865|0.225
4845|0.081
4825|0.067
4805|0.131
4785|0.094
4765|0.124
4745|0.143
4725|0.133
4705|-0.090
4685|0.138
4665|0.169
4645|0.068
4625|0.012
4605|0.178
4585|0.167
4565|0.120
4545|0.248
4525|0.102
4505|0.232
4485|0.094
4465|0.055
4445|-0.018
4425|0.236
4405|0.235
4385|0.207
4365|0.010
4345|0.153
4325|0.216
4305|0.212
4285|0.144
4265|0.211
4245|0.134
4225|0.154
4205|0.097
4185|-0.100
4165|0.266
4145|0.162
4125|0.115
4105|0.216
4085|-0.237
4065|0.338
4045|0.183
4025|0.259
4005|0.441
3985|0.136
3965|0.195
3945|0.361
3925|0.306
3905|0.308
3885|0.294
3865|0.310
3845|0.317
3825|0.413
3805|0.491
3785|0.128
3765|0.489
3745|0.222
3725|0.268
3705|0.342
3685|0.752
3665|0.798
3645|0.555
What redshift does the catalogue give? 1.01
